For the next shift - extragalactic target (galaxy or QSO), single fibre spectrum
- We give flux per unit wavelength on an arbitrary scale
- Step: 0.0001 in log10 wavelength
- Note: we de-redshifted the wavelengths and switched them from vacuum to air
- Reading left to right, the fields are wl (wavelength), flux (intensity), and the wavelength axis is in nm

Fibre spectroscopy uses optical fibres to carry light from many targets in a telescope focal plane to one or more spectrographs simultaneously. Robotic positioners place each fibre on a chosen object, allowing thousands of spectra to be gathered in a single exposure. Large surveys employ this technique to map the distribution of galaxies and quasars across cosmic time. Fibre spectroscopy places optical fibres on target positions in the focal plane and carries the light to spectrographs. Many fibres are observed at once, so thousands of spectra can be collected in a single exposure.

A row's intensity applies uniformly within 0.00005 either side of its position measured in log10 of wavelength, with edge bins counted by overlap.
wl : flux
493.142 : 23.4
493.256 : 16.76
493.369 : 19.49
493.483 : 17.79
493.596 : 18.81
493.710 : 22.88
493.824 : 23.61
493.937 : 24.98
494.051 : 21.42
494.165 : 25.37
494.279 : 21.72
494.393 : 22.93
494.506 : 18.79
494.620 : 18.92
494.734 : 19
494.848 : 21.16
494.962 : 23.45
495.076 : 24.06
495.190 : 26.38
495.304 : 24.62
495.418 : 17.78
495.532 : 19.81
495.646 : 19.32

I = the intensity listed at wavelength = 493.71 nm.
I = 22.88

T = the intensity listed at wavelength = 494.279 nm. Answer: 21.72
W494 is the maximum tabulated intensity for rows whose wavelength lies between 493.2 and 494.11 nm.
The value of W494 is 24.98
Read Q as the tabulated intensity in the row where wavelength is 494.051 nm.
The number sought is 21.42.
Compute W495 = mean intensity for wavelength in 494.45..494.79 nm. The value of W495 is 18.9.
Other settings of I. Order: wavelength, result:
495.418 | 17.78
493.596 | 18.81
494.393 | 22.93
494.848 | 21.16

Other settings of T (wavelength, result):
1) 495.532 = 19.81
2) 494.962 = 23.45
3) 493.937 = 24.98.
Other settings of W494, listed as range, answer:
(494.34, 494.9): 22.93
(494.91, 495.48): 26.38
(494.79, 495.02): 23.45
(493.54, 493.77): 22.88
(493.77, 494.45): 25.37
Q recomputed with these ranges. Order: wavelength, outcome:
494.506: 18.79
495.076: 24.06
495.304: 24.62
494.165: 25.37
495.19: 26.38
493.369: 19.49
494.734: 19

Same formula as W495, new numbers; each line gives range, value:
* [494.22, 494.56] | 21.2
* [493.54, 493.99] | 22.6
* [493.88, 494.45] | 23.3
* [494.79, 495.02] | 22.3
